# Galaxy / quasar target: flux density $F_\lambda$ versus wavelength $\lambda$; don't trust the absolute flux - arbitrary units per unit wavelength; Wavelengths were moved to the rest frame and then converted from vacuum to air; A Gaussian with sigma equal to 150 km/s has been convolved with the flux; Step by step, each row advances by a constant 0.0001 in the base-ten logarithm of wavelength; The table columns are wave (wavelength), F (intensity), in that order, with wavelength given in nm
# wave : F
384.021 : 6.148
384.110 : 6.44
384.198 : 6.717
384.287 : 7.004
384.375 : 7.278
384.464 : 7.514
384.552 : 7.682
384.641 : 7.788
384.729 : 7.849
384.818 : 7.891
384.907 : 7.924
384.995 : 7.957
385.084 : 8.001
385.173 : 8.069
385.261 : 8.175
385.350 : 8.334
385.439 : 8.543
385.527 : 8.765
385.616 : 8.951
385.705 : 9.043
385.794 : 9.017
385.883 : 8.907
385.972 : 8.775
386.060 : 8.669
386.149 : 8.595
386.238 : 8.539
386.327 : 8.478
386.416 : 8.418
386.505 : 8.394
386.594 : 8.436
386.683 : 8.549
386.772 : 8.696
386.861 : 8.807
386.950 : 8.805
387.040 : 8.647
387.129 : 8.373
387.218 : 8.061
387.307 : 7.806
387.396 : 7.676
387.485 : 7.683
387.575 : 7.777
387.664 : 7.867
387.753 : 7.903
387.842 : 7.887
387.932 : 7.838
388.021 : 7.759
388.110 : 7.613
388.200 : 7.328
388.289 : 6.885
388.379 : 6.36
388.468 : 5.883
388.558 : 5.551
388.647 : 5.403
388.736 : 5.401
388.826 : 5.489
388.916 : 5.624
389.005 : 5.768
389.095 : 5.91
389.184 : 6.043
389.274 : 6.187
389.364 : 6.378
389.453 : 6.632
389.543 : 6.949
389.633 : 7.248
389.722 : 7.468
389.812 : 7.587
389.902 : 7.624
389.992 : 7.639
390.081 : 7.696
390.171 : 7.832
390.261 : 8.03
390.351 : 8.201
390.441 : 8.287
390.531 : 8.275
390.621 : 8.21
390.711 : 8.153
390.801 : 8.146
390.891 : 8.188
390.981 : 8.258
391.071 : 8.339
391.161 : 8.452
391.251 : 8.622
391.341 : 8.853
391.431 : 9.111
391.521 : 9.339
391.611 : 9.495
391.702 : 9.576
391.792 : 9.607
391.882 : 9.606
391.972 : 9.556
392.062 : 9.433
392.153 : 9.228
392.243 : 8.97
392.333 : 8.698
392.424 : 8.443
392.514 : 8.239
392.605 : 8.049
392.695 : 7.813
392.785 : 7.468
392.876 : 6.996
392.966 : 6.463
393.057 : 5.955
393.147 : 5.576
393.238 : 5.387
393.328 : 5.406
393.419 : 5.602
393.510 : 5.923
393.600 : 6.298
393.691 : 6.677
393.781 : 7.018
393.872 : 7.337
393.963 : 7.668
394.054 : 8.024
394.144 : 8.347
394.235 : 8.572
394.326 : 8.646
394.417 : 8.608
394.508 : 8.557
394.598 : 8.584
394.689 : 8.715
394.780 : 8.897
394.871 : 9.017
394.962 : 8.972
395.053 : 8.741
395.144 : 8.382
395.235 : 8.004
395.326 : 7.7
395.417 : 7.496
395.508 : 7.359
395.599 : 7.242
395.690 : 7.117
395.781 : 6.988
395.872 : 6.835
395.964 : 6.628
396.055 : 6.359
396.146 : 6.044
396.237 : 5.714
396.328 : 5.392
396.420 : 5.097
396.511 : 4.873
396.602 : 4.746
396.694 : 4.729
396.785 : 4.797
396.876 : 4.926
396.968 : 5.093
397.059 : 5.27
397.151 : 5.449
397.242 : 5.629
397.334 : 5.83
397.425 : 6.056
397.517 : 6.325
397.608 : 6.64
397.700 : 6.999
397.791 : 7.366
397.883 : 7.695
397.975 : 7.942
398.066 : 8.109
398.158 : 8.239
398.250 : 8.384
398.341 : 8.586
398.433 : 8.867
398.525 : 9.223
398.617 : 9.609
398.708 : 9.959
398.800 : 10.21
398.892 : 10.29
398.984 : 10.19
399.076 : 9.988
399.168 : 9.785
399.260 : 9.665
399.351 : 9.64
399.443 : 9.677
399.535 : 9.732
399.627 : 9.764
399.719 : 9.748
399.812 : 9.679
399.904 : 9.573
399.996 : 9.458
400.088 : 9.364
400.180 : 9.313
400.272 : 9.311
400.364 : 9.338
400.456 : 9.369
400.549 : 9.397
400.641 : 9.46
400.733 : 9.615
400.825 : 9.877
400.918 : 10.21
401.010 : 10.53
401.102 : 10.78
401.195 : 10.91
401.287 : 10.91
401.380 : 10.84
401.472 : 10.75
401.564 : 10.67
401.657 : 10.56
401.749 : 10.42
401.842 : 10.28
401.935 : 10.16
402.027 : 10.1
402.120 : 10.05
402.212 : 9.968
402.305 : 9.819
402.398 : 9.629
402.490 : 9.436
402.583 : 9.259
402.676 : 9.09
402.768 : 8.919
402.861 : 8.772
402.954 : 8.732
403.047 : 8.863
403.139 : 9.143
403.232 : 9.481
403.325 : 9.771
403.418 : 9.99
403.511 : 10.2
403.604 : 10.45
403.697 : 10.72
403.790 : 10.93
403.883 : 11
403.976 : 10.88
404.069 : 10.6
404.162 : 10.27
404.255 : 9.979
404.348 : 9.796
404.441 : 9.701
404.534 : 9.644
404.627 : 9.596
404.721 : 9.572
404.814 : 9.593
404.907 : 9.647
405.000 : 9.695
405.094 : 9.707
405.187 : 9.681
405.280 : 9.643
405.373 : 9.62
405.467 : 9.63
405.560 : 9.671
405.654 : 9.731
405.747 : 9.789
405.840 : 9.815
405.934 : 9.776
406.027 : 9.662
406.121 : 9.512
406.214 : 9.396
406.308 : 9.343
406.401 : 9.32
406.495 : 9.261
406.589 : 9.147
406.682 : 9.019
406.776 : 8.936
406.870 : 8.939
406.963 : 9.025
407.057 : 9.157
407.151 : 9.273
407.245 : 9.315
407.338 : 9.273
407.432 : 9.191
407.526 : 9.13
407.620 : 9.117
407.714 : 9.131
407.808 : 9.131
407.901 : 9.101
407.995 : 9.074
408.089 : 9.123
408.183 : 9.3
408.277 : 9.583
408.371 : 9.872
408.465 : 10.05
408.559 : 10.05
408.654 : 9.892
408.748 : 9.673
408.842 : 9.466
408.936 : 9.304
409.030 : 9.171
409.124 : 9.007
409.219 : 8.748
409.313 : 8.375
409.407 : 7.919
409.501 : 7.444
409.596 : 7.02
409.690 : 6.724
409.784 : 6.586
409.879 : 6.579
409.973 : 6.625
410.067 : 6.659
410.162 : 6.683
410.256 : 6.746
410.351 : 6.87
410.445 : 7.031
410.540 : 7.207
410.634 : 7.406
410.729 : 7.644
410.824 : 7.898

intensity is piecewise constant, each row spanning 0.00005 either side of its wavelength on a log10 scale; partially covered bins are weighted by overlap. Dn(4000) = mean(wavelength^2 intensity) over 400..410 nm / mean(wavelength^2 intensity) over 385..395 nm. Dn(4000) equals 1.3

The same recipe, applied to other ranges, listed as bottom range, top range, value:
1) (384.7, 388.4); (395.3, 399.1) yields 0.91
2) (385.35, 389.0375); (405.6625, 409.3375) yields 1.33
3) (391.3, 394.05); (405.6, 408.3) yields 1.28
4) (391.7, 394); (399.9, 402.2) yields 1.39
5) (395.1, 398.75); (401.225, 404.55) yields 1.51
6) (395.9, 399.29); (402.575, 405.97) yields 1.40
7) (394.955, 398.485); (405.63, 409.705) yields 1.44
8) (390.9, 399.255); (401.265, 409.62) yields 1.32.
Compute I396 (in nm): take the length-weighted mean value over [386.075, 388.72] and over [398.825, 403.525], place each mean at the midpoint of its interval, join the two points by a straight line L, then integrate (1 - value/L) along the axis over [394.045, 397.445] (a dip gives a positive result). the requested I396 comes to 0.78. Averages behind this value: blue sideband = 7.78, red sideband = 9.81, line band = 6.93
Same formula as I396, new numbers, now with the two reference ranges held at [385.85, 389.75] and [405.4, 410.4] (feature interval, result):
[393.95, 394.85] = -0.07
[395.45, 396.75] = 0.31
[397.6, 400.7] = -0.35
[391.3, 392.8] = -0.23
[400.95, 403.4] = -0.43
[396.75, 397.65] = 0.28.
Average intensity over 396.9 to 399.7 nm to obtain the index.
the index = 8.2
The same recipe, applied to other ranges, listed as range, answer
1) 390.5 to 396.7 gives 7.68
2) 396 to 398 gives 5.85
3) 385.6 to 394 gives 7.72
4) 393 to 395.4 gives 7.56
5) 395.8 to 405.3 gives 8.89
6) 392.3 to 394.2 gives 7.01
